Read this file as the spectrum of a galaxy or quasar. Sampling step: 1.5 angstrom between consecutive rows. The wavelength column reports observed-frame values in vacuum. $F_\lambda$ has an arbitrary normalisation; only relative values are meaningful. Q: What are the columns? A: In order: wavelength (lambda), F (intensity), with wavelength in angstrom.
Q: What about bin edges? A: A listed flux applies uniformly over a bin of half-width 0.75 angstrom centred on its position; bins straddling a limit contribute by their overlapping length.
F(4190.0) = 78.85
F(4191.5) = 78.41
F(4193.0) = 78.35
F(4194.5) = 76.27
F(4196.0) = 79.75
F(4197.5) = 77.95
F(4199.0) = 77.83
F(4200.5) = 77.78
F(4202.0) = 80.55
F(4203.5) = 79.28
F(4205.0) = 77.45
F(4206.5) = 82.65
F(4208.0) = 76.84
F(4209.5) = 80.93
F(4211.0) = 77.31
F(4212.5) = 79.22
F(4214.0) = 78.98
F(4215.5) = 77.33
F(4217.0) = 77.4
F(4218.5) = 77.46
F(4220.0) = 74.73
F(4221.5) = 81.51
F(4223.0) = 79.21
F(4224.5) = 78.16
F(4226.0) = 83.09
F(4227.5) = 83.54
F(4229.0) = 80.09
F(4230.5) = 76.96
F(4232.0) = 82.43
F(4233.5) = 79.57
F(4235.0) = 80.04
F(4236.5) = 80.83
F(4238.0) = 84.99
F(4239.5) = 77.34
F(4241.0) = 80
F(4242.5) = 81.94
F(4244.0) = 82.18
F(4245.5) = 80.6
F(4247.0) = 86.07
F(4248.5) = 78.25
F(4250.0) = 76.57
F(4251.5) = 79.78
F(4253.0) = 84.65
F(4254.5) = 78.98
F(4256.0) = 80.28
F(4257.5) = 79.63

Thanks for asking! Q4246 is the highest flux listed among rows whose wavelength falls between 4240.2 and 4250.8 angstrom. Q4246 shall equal 86.07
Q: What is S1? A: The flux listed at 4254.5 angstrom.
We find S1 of 78.98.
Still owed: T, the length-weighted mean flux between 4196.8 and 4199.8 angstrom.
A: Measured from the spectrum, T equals 77.9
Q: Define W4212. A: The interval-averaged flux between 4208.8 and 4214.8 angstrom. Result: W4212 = 79.1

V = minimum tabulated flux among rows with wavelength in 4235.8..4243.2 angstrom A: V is 77.34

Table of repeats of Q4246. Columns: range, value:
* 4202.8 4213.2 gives 82.65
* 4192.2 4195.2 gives 78.35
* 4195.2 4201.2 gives 79.75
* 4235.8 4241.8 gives 84.99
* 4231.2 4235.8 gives 82.43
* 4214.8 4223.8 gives 81.51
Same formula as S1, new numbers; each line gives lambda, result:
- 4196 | 79.75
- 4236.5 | 80.83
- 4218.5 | 77.46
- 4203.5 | 79.28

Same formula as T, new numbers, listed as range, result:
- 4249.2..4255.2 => 80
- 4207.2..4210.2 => 78.9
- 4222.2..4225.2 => 78.7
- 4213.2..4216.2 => 78.2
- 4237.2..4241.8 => 80.8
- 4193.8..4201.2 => 77.9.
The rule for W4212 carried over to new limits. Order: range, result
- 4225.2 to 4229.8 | 82.1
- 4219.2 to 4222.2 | 78.1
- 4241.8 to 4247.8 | 82.7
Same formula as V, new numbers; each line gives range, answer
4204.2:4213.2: 76.84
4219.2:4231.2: 74.73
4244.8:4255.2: 76.57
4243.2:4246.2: 80.6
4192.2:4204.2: 76.27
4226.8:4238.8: 76.96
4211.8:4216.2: 77.33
